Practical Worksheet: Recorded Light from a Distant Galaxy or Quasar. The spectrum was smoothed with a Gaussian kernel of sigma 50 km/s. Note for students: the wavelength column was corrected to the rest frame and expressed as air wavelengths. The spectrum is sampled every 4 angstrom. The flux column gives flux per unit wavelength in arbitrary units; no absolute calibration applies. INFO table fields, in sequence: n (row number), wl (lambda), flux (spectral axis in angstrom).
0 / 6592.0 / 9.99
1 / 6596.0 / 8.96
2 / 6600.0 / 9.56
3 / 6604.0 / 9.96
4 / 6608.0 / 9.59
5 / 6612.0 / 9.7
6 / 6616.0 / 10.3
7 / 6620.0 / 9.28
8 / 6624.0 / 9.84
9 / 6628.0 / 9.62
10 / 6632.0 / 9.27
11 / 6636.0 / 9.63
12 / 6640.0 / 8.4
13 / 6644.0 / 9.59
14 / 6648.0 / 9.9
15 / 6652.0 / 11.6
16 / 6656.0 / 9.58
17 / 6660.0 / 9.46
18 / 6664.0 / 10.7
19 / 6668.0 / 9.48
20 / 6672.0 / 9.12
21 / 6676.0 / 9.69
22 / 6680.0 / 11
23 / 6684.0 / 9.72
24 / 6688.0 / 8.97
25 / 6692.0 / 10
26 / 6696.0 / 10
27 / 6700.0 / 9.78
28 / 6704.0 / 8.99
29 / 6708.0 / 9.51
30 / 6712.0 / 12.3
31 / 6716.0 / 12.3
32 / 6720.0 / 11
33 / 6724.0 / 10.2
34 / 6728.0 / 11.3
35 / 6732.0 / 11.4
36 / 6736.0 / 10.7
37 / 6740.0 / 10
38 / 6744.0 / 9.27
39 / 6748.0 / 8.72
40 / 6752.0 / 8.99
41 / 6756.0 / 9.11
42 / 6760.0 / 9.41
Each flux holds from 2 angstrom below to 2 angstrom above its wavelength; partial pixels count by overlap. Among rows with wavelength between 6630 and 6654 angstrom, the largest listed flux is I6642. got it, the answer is 11.6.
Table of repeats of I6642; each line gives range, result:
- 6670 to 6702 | 11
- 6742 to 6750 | 9.27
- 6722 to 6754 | 11.4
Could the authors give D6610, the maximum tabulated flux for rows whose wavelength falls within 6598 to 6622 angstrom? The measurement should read 10.3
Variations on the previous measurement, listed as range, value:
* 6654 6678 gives 10.7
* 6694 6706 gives 10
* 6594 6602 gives 9.56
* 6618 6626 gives 9.84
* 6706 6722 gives 12.3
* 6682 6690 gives 9.72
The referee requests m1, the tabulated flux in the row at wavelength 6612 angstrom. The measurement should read 9.7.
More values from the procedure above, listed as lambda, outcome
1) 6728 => 11.3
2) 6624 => 9.84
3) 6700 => 9.78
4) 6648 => 9.9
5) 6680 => 11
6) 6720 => 11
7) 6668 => 9.48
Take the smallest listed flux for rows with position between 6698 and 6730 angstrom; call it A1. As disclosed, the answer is 8.99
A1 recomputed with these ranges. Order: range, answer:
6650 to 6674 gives 9.12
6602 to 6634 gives 9.27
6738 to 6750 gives 8.72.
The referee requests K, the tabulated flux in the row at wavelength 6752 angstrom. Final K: 8.99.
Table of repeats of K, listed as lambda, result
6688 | 8.97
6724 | 10.2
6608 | 9.59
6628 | 9.62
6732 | 11.4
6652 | 11.6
